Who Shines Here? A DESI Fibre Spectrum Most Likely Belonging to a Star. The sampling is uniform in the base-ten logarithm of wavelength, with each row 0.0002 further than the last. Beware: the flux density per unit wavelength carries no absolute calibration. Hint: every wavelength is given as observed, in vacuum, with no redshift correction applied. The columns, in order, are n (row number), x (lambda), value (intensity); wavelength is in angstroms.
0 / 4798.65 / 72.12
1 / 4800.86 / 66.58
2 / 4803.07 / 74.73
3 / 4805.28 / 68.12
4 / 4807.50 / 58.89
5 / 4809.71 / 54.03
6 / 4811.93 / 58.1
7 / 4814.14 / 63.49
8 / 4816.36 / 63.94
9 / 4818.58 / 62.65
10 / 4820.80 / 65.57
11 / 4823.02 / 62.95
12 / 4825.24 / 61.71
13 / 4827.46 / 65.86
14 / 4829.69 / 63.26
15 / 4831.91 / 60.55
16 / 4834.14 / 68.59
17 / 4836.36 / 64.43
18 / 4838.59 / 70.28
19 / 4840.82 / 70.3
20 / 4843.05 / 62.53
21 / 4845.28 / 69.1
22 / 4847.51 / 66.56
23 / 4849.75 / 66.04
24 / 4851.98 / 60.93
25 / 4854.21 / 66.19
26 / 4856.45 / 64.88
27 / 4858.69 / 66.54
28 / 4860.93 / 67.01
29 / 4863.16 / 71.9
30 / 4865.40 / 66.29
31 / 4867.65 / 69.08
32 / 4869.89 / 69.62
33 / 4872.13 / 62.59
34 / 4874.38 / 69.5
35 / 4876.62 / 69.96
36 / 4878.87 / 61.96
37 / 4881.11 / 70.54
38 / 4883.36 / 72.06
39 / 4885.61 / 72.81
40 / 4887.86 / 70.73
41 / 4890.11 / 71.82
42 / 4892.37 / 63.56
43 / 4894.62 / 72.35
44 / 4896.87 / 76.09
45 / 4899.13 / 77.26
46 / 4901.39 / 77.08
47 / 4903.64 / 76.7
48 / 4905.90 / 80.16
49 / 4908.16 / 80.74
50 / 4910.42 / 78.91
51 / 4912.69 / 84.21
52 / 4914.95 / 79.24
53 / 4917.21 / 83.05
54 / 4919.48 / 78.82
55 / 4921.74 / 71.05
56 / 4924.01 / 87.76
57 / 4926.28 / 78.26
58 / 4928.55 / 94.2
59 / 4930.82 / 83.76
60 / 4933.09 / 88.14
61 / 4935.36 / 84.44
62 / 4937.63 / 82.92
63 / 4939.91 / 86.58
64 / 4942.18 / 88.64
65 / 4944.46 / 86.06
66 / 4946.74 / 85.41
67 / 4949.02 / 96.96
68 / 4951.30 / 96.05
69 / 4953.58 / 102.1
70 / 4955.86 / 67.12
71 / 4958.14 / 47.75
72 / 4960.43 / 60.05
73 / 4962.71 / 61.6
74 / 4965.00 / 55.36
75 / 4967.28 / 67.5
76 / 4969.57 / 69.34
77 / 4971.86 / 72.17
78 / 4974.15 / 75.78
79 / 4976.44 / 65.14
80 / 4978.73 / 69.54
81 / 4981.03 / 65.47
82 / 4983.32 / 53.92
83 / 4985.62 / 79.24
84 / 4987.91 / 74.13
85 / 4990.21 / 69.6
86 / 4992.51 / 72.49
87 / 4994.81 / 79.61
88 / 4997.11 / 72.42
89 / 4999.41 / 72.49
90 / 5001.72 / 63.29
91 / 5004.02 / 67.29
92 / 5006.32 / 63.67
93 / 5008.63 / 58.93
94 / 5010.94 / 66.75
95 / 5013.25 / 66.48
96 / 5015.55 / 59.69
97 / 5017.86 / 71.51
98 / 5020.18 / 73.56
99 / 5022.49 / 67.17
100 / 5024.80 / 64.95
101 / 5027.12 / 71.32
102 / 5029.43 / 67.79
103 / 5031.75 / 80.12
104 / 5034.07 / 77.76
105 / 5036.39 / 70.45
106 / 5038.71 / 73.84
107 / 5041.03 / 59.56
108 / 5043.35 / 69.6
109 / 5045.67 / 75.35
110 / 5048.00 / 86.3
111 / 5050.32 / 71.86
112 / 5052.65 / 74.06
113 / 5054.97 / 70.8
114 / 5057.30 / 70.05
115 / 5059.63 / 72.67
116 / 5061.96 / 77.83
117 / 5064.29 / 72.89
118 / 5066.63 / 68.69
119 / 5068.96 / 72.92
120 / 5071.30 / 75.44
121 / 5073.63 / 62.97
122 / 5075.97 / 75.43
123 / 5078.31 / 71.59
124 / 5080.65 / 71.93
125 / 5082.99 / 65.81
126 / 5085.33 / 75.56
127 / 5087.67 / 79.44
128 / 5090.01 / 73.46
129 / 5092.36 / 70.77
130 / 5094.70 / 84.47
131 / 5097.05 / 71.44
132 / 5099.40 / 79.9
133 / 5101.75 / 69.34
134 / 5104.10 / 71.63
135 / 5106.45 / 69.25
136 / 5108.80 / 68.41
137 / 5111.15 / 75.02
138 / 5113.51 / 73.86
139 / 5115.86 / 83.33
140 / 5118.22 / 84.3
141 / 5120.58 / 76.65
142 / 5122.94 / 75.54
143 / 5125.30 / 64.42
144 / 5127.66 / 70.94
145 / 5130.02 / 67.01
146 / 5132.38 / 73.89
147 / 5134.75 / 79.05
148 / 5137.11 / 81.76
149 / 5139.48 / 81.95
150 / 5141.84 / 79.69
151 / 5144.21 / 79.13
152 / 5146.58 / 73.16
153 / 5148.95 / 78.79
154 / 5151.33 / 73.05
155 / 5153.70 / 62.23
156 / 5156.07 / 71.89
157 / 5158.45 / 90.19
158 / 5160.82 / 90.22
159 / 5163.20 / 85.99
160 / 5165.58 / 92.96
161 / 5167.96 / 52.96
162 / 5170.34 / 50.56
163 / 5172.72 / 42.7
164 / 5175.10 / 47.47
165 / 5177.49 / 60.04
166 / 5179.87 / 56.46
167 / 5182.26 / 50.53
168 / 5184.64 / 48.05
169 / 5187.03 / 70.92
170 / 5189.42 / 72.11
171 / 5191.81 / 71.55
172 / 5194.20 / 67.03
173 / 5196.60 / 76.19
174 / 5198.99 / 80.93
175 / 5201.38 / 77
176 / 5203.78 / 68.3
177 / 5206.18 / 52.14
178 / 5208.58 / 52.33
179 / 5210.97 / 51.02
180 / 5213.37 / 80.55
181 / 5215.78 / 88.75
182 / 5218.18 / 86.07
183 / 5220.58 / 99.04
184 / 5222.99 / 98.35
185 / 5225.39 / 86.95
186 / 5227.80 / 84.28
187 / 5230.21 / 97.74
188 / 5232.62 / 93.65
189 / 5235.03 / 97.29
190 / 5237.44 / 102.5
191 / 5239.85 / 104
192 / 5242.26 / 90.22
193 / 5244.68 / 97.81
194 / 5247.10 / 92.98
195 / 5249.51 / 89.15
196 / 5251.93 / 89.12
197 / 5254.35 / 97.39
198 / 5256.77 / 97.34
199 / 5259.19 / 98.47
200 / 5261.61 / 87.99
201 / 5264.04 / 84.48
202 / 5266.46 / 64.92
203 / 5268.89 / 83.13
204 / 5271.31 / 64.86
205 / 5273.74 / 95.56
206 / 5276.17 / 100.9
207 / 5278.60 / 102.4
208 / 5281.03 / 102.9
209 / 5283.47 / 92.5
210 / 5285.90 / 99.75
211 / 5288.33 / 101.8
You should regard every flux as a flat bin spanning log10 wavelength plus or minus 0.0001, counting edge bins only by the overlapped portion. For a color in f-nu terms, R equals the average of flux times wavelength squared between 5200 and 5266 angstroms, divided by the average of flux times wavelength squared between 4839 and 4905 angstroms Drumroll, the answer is 1.45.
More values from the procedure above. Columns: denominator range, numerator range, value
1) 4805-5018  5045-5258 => 1.18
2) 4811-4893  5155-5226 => 1.22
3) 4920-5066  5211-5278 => 1.36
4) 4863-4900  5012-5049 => 1.08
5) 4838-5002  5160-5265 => 1.20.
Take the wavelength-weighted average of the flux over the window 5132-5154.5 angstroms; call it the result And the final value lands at 76.6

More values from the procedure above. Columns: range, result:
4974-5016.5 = 68.1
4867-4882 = 67.6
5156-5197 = 66.2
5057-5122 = 73.8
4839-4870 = 66.9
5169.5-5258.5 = 77.8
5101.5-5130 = 73.4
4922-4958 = 85.7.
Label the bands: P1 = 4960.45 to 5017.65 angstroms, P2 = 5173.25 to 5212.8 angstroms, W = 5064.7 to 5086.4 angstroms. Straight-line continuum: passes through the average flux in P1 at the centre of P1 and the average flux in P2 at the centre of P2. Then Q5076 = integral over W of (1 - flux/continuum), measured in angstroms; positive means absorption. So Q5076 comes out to -1.9 angstroms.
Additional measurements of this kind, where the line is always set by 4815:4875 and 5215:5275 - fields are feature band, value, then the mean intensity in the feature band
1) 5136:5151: 1.0 angstroms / 78.7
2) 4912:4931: -3.1 angstroms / 82.2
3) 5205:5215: 3.2 angstroms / 60.3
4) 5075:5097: 1.9 angstroms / 74.1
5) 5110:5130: 1.9 angstroms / 75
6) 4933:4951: -4.0 angstroms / 87.7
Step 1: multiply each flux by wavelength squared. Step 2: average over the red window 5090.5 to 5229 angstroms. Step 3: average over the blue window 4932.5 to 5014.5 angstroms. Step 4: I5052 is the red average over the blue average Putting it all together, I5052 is 1.1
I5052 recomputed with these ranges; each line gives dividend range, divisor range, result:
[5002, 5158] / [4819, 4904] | 1.17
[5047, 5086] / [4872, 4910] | 1.07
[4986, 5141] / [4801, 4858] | 1.23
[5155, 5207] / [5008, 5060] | 1.01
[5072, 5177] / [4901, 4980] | 1.00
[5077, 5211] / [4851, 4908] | 1.12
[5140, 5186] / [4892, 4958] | 0.91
